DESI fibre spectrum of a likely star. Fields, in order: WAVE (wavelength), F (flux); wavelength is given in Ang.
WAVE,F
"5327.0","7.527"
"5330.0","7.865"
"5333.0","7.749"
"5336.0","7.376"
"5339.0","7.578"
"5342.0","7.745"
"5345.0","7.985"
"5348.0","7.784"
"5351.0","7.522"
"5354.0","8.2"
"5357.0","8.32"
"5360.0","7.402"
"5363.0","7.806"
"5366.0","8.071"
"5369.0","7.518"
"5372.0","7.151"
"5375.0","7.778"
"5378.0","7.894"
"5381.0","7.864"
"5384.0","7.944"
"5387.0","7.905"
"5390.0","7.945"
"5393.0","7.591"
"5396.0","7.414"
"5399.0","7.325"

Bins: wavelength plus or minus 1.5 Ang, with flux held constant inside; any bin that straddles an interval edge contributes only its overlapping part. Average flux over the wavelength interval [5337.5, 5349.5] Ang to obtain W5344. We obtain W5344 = 7.77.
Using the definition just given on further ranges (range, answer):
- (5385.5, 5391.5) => 7.92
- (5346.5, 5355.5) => 7.84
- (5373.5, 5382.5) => 7.85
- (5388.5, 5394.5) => 7.77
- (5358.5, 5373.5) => 7.59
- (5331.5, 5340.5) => 7.57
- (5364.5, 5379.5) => 7.68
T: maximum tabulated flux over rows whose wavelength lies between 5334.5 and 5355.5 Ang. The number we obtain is 8.2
